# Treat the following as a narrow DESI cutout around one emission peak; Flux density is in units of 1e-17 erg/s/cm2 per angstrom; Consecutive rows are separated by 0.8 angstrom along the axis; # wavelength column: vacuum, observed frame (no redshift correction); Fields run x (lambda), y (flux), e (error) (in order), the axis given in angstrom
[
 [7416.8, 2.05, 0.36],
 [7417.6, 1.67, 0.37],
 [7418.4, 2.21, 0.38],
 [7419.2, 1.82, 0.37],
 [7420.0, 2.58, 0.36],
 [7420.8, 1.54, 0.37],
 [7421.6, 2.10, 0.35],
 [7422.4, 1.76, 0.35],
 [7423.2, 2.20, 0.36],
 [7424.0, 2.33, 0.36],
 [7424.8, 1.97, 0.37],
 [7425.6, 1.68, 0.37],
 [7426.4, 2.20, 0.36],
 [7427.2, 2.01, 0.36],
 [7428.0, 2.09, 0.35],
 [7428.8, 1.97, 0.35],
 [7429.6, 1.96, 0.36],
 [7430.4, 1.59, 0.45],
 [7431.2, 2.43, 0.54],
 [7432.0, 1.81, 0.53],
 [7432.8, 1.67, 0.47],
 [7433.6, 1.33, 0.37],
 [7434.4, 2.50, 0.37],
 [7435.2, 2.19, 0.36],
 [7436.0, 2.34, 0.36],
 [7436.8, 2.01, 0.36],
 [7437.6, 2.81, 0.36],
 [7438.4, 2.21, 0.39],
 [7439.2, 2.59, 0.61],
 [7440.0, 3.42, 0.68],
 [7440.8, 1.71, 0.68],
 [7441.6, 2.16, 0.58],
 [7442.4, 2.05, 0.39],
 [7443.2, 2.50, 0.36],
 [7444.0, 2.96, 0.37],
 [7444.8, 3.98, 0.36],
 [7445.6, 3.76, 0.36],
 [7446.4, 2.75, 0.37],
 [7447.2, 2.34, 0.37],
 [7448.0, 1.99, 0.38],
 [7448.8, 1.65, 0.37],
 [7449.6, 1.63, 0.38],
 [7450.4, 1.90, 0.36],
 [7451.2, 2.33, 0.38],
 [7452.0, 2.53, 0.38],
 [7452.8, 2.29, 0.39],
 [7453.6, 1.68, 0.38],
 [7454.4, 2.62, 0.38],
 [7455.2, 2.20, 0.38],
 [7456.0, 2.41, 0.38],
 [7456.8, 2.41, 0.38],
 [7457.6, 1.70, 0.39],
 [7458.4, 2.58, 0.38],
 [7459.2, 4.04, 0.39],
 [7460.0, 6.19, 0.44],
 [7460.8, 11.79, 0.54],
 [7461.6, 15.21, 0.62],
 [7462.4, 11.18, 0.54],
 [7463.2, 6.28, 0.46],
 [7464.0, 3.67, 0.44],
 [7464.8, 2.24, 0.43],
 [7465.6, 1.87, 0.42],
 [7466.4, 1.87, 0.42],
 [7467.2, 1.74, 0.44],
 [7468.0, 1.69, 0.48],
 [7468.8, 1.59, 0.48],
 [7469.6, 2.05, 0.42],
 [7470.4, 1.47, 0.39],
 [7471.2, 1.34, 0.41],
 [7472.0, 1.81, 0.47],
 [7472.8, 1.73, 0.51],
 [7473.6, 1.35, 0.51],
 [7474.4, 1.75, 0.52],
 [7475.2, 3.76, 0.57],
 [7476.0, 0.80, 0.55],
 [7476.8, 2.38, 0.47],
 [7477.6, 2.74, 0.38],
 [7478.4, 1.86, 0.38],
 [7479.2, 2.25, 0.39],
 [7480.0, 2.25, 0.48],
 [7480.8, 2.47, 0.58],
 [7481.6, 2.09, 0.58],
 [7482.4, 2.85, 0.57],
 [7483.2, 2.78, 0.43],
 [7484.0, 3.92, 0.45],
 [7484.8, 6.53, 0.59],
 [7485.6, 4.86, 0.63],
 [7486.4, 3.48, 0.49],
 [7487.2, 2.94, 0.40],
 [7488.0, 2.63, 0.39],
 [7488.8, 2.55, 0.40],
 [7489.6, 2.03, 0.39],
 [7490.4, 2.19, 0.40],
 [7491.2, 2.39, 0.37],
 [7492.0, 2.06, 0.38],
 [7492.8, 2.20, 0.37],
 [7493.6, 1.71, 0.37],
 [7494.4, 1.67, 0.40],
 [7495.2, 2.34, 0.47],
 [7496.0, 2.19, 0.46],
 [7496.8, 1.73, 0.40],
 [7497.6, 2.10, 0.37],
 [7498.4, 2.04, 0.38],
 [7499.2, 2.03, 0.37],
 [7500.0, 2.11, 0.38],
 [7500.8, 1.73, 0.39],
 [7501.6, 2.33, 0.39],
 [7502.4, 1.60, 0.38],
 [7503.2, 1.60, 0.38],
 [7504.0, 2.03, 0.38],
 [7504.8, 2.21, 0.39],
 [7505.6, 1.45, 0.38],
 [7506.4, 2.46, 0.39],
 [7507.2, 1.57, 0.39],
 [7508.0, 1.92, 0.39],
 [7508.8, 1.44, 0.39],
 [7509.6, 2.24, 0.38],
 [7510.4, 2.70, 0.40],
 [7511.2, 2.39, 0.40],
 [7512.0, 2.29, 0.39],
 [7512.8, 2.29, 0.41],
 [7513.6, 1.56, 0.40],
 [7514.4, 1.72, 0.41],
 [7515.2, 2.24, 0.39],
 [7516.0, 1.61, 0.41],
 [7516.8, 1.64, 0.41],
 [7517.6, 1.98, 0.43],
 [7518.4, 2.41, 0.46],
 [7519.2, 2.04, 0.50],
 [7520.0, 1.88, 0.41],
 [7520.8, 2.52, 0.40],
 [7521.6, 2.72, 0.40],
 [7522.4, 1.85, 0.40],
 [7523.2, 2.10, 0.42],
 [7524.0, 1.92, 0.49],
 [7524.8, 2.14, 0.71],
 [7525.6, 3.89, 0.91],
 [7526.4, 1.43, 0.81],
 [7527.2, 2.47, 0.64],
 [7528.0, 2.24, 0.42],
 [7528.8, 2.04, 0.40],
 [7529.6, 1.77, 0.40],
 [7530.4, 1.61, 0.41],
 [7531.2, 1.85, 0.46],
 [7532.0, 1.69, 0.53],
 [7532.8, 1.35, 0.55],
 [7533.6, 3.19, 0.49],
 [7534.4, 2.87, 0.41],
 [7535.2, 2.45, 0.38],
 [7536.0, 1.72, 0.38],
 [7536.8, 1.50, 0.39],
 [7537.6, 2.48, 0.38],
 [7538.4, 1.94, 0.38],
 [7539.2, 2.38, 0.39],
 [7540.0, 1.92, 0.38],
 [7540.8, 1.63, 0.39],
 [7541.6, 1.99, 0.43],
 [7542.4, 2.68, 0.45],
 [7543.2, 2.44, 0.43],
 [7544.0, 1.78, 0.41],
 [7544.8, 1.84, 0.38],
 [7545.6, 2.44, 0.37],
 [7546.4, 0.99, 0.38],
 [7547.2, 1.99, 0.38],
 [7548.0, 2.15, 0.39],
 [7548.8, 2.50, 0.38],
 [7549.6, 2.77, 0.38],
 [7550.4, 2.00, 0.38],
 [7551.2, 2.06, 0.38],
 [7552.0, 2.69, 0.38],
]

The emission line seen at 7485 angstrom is [N II] 6583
